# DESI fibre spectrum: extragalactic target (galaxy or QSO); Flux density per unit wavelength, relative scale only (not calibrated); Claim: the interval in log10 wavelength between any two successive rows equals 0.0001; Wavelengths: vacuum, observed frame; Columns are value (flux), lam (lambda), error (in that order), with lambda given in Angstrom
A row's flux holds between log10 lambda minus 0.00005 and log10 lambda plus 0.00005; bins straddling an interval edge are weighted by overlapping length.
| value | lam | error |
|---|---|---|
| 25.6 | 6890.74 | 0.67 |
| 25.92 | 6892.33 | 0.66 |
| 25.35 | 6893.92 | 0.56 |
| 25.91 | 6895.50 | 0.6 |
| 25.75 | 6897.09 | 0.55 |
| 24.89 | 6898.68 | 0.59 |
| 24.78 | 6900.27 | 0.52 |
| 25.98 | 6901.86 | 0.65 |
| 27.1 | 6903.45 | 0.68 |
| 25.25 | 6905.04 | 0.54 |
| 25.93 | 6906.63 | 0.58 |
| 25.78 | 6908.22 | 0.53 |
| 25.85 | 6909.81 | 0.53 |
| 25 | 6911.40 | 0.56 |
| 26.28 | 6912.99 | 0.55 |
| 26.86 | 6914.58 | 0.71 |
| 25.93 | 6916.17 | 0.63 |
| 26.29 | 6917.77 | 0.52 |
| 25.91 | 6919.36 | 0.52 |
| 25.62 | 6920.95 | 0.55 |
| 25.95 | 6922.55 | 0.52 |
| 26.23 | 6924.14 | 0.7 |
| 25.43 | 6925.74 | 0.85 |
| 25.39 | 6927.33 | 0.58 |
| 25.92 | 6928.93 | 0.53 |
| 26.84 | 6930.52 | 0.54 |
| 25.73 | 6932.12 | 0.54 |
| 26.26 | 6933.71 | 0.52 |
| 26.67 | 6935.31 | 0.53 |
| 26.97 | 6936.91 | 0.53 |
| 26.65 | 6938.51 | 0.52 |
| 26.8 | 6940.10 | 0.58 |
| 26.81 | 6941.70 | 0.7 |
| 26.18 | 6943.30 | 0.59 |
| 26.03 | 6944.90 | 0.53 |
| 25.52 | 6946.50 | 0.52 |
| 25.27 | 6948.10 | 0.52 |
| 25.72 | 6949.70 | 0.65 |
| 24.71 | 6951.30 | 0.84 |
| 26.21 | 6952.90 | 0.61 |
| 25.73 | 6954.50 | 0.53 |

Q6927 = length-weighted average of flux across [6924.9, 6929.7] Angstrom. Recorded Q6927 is 25.6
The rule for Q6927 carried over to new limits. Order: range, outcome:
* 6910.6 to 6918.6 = 26.1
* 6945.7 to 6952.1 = 25.3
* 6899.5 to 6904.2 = 25.9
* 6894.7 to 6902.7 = 25.5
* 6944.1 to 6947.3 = 25.8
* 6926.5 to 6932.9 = 26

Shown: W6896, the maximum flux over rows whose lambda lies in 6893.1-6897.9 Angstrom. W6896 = 25.91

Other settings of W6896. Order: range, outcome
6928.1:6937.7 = 26.97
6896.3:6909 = 27.1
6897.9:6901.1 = 24.89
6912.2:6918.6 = 26.86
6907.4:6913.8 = 26.28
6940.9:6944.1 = 26.81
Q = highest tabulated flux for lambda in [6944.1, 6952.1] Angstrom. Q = 26.03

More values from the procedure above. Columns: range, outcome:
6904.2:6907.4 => 25.93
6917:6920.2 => 26.29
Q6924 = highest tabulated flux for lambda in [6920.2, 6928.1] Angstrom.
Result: 26.23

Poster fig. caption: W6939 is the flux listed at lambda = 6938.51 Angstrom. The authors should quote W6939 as 26.65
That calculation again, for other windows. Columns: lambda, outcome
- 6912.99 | 26.28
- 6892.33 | 25.92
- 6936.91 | 26.97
